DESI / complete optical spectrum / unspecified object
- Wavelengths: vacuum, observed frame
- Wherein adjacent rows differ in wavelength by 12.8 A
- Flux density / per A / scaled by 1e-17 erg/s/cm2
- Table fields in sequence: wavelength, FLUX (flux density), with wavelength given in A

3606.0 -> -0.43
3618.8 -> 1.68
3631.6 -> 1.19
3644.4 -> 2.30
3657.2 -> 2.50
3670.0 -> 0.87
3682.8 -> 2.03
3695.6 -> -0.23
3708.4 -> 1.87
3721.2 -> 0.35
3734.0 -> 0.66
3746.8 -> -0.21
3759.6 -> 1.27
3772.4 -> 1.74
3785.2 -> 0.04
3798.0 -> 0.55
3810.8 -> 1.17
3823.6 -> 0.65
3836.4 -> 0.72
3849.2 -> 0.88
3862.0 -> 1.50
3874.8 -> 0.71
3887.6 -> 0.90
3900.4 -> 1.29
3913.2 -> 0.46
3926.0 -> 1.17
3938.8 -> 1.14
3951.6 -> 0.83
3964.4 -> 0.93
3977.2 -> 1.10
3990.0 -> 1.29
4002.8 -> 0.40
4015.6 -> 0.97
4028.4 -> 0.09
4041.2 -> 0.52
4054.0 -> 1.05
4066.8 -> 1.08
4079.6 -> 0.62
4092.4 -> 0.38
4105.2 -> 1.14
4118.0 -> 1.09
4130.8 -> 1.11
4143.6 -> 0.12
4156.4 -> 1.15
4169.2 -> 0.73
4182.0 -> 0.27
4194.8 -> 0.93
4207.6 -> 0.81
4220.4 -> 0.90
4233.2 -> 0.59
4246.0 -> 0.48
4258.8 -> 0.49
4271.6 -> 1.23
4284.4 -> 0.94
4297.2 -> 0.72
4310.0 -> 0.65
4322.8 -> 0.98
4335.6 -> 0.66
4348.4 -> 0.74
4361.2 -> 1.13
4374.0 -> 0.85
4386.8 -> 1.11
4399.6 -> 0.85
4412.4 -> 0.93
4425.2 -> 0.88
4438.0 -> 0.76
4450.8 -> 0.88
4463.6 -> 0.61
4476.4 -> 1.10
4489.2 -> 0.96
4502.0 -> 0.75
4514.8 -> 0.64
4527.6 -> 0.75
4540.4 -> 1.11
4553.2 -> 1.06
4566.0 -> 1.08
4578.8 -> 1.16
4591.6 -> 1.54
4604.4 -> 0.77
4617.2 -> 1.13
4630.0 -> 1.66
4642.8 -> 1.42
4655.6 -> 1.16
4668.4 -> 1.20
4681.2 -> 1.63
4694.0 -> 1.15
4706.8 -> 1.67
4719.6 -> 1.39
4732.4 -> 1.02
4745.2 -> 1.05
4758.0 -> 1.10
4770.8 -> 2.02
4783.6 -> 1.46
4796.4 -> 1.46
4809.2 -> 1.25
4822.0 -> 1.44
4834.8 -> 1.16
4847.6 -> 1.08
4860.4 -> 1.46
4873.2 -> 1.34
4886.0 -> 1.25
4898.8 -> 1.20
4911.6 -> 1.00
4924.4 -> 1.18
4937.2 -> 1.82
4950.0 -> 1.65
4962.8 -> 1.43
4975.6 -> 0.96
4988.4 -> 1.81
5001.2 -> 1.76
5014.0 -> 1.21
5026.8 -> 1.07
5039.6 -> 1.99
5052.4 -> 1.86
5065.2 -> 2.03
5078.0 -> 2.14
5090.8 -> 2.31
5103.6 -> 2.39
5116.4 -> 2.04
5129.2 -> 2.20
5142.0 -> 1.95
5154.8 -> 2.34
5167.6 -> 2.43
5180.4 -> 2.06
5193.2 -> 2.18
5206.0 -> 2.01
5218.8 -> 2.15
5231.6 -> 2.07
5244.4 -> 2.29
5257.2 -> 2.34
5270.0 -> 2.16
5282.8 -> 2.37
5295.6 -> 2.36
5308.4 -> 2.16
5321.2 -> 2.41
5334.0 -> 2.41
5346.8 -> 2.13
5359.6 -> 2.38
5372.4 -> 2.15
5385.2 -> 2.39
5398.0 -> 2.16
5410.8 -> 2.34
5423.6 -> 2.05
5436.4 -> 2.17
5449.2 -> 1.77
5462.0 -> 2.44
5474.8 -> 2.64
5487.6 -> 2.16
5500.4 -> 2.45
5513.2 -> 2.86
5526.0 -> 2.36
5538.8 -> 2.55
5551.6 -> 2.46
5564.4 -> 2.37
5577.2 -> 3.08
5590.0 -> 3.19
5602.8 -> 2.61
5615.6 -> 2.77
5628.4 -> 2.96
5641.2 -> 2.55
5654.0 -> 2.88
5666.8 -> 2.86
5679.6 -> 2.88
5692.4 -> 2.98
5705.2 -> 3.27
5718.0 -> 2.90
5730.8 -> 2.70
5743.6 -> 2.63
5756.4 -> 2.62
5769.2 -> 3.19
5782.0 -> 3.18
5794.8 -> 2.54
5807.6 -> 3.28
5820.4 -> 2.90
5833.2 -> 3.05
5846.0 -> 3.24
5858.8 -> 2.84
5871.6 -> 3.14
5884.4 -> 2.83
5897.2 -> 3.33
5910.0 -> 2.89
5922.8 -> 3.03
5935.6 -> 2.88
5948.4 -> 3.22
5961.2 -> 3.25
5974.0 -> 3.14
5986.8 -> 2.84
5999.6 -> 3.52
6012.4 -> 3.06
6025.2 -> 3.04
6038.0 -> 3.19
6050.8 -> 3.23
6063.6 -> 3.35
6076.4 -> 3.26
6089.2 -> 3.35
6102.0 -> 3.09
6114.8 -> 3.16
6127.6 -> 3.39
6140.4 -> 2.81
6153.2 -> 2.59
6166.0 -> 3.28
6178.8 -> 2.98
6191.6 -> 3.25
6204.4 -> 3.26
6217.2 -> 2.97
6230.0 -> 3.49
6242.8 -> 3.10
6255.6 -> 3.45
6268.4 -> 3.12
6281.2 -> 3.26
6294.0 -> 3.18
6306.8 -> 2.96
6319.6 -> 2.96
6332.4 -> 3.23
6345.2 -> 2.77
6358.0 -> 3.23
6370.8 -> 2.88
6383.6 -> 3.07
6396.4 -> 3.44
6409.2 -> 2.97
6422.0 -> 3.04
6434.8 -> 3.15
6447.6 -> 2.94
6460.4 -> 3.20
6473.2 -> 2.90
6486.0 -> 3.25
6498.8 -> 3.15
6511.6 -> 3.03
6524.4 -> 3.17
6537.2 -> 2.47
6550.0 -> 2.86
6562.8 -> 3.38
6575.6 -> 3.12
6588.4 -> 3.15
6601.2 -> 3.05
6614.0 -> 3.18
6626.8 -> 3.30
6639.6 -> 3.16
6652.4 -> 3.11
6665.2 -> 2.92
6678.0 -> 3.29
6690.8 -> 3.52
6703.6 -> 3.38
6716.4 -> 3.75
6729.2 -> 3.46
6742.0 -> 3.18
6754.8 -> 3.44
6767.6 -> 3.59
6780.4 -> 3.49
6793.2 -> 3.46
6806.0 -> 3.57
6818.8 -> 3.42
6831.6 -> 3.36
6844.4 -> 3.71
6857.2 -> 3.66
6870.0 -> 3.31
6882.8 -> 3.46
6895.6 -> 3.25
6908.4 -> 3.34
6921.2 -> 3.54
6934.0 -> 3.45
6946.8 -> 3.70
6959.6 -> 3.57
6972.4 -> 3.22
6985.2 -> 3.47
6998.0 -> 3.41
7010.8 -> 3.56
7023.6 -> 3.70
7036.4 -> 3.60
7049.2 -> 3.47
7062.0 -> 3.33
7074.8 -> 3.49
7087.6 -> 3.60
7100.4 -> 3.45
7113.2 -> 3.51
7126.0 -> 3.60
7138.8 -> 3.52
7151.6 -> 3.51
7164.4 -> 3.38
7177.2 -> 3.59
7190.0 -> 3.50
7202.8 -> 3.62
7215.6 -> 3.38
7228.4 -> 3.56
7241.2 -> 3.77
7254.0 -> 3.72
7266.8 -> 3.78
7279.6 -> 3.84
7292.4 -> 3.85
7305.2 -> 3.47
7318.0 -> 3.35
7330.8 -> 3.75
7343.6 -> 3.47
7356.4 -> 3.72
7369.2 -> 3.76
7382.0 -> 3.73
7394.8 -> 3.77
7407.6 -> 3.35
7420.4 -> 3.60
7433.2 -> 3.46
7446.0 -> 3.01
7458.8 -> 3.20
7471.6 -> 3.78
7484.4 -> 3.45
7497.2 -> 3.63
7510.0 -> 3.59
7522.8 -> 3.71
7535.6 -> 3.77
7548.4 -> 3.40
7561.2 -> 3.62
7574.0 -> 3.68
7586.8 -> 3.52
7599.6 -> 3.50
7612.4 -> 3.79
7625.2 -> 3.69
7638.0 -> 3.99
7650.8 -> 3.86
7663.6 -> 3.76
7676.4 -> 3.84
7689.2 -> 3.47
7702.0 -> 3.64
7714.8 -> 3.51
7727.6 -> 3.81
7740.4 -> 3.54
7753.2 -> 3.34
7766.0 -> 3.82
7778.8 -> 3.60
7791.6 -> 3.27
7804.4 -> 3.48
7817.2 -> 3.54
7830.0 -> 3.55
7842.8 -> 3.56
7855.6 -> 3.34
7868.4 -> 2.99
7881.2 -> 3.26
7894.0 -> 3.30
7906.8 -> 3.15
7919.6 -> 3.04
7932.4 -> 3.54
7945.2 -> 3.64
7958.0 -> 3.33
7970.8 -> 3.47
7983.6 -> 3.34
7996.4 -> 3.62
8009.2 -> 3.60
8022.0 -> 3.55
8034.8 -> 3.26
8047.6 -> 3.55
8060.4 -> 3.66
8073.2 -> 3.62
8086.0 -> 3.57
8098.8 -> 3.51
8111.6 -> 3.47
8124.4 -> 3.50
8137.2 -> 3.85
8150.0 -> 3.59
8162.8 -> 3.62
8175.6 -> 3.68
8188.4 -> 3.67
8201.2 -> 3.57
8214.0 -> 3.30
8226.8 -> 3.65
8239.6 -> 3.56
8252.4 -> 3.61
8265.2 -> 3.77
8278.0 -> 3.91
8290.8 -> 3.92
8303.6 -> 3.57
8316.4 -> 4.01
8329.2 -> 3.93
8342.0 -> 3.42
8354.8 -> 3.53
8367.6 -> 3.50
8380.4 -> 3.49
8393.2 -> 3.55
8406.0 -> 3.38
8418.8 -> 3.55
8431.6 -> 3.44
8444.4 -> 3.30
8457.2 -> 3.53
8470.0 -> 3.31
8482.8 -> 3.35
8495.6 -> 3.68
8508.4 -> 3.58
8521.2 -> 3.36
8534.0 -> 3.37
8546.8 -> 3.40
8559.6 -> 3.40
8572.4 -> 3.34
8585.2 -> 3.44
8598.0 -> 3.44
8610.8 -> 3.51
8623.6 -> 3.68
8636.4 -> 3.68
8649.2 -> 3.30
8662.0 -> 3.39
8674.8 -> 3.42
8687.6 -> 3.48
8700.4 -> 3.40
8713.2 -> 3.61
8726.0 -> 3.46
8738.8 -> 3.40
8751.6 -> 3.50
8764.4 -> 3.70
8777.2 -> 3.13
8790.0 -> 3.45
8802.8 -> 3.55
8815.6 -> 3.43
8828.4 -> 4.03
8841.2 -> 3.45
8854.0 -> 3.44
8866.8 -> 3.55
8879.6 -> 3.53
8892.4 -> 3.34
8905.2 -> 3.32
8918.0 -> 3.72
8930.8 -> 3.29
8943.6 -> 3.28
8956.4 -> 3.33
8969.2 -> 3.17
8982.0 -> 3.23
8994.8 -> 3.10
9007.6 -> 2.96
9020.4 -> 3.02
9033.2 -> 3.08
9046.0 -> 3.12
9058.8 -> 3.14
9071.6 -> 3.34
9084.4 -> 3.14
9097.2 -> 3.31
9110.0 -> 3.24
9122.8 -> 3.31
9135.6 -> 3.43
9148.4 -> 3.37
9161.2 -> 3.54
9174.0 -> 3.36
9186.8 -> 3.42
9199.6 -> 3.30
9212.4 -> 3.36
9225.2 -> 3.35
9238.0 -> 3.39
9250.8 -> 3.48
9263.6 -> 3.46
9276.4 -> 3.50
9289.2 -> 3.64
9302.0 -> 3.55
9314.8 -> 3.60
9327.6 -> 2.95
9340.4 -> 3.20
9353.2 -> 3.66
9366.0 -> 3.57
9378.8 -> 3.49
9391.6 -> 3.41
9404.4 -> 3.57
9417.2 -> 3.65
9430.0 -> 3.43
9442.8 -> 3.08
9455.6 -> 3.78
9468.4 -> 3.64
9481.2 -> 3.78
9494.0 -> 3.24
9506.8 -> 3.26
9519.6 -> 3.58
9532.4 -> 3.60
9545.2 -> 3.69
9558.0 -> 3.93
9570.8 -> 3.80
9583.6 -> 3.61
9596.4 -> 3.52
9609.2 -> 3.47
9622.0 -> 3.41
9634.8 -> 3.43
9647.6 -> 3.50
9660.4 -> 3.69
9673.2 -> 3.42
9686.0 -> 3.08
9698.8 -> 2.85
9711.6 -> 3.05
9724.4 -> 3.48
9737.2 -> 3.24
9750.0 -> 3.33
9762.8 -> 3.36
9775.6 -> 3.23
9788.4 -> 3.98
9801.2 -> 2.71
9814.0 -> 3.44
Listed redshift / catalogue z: 0.264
